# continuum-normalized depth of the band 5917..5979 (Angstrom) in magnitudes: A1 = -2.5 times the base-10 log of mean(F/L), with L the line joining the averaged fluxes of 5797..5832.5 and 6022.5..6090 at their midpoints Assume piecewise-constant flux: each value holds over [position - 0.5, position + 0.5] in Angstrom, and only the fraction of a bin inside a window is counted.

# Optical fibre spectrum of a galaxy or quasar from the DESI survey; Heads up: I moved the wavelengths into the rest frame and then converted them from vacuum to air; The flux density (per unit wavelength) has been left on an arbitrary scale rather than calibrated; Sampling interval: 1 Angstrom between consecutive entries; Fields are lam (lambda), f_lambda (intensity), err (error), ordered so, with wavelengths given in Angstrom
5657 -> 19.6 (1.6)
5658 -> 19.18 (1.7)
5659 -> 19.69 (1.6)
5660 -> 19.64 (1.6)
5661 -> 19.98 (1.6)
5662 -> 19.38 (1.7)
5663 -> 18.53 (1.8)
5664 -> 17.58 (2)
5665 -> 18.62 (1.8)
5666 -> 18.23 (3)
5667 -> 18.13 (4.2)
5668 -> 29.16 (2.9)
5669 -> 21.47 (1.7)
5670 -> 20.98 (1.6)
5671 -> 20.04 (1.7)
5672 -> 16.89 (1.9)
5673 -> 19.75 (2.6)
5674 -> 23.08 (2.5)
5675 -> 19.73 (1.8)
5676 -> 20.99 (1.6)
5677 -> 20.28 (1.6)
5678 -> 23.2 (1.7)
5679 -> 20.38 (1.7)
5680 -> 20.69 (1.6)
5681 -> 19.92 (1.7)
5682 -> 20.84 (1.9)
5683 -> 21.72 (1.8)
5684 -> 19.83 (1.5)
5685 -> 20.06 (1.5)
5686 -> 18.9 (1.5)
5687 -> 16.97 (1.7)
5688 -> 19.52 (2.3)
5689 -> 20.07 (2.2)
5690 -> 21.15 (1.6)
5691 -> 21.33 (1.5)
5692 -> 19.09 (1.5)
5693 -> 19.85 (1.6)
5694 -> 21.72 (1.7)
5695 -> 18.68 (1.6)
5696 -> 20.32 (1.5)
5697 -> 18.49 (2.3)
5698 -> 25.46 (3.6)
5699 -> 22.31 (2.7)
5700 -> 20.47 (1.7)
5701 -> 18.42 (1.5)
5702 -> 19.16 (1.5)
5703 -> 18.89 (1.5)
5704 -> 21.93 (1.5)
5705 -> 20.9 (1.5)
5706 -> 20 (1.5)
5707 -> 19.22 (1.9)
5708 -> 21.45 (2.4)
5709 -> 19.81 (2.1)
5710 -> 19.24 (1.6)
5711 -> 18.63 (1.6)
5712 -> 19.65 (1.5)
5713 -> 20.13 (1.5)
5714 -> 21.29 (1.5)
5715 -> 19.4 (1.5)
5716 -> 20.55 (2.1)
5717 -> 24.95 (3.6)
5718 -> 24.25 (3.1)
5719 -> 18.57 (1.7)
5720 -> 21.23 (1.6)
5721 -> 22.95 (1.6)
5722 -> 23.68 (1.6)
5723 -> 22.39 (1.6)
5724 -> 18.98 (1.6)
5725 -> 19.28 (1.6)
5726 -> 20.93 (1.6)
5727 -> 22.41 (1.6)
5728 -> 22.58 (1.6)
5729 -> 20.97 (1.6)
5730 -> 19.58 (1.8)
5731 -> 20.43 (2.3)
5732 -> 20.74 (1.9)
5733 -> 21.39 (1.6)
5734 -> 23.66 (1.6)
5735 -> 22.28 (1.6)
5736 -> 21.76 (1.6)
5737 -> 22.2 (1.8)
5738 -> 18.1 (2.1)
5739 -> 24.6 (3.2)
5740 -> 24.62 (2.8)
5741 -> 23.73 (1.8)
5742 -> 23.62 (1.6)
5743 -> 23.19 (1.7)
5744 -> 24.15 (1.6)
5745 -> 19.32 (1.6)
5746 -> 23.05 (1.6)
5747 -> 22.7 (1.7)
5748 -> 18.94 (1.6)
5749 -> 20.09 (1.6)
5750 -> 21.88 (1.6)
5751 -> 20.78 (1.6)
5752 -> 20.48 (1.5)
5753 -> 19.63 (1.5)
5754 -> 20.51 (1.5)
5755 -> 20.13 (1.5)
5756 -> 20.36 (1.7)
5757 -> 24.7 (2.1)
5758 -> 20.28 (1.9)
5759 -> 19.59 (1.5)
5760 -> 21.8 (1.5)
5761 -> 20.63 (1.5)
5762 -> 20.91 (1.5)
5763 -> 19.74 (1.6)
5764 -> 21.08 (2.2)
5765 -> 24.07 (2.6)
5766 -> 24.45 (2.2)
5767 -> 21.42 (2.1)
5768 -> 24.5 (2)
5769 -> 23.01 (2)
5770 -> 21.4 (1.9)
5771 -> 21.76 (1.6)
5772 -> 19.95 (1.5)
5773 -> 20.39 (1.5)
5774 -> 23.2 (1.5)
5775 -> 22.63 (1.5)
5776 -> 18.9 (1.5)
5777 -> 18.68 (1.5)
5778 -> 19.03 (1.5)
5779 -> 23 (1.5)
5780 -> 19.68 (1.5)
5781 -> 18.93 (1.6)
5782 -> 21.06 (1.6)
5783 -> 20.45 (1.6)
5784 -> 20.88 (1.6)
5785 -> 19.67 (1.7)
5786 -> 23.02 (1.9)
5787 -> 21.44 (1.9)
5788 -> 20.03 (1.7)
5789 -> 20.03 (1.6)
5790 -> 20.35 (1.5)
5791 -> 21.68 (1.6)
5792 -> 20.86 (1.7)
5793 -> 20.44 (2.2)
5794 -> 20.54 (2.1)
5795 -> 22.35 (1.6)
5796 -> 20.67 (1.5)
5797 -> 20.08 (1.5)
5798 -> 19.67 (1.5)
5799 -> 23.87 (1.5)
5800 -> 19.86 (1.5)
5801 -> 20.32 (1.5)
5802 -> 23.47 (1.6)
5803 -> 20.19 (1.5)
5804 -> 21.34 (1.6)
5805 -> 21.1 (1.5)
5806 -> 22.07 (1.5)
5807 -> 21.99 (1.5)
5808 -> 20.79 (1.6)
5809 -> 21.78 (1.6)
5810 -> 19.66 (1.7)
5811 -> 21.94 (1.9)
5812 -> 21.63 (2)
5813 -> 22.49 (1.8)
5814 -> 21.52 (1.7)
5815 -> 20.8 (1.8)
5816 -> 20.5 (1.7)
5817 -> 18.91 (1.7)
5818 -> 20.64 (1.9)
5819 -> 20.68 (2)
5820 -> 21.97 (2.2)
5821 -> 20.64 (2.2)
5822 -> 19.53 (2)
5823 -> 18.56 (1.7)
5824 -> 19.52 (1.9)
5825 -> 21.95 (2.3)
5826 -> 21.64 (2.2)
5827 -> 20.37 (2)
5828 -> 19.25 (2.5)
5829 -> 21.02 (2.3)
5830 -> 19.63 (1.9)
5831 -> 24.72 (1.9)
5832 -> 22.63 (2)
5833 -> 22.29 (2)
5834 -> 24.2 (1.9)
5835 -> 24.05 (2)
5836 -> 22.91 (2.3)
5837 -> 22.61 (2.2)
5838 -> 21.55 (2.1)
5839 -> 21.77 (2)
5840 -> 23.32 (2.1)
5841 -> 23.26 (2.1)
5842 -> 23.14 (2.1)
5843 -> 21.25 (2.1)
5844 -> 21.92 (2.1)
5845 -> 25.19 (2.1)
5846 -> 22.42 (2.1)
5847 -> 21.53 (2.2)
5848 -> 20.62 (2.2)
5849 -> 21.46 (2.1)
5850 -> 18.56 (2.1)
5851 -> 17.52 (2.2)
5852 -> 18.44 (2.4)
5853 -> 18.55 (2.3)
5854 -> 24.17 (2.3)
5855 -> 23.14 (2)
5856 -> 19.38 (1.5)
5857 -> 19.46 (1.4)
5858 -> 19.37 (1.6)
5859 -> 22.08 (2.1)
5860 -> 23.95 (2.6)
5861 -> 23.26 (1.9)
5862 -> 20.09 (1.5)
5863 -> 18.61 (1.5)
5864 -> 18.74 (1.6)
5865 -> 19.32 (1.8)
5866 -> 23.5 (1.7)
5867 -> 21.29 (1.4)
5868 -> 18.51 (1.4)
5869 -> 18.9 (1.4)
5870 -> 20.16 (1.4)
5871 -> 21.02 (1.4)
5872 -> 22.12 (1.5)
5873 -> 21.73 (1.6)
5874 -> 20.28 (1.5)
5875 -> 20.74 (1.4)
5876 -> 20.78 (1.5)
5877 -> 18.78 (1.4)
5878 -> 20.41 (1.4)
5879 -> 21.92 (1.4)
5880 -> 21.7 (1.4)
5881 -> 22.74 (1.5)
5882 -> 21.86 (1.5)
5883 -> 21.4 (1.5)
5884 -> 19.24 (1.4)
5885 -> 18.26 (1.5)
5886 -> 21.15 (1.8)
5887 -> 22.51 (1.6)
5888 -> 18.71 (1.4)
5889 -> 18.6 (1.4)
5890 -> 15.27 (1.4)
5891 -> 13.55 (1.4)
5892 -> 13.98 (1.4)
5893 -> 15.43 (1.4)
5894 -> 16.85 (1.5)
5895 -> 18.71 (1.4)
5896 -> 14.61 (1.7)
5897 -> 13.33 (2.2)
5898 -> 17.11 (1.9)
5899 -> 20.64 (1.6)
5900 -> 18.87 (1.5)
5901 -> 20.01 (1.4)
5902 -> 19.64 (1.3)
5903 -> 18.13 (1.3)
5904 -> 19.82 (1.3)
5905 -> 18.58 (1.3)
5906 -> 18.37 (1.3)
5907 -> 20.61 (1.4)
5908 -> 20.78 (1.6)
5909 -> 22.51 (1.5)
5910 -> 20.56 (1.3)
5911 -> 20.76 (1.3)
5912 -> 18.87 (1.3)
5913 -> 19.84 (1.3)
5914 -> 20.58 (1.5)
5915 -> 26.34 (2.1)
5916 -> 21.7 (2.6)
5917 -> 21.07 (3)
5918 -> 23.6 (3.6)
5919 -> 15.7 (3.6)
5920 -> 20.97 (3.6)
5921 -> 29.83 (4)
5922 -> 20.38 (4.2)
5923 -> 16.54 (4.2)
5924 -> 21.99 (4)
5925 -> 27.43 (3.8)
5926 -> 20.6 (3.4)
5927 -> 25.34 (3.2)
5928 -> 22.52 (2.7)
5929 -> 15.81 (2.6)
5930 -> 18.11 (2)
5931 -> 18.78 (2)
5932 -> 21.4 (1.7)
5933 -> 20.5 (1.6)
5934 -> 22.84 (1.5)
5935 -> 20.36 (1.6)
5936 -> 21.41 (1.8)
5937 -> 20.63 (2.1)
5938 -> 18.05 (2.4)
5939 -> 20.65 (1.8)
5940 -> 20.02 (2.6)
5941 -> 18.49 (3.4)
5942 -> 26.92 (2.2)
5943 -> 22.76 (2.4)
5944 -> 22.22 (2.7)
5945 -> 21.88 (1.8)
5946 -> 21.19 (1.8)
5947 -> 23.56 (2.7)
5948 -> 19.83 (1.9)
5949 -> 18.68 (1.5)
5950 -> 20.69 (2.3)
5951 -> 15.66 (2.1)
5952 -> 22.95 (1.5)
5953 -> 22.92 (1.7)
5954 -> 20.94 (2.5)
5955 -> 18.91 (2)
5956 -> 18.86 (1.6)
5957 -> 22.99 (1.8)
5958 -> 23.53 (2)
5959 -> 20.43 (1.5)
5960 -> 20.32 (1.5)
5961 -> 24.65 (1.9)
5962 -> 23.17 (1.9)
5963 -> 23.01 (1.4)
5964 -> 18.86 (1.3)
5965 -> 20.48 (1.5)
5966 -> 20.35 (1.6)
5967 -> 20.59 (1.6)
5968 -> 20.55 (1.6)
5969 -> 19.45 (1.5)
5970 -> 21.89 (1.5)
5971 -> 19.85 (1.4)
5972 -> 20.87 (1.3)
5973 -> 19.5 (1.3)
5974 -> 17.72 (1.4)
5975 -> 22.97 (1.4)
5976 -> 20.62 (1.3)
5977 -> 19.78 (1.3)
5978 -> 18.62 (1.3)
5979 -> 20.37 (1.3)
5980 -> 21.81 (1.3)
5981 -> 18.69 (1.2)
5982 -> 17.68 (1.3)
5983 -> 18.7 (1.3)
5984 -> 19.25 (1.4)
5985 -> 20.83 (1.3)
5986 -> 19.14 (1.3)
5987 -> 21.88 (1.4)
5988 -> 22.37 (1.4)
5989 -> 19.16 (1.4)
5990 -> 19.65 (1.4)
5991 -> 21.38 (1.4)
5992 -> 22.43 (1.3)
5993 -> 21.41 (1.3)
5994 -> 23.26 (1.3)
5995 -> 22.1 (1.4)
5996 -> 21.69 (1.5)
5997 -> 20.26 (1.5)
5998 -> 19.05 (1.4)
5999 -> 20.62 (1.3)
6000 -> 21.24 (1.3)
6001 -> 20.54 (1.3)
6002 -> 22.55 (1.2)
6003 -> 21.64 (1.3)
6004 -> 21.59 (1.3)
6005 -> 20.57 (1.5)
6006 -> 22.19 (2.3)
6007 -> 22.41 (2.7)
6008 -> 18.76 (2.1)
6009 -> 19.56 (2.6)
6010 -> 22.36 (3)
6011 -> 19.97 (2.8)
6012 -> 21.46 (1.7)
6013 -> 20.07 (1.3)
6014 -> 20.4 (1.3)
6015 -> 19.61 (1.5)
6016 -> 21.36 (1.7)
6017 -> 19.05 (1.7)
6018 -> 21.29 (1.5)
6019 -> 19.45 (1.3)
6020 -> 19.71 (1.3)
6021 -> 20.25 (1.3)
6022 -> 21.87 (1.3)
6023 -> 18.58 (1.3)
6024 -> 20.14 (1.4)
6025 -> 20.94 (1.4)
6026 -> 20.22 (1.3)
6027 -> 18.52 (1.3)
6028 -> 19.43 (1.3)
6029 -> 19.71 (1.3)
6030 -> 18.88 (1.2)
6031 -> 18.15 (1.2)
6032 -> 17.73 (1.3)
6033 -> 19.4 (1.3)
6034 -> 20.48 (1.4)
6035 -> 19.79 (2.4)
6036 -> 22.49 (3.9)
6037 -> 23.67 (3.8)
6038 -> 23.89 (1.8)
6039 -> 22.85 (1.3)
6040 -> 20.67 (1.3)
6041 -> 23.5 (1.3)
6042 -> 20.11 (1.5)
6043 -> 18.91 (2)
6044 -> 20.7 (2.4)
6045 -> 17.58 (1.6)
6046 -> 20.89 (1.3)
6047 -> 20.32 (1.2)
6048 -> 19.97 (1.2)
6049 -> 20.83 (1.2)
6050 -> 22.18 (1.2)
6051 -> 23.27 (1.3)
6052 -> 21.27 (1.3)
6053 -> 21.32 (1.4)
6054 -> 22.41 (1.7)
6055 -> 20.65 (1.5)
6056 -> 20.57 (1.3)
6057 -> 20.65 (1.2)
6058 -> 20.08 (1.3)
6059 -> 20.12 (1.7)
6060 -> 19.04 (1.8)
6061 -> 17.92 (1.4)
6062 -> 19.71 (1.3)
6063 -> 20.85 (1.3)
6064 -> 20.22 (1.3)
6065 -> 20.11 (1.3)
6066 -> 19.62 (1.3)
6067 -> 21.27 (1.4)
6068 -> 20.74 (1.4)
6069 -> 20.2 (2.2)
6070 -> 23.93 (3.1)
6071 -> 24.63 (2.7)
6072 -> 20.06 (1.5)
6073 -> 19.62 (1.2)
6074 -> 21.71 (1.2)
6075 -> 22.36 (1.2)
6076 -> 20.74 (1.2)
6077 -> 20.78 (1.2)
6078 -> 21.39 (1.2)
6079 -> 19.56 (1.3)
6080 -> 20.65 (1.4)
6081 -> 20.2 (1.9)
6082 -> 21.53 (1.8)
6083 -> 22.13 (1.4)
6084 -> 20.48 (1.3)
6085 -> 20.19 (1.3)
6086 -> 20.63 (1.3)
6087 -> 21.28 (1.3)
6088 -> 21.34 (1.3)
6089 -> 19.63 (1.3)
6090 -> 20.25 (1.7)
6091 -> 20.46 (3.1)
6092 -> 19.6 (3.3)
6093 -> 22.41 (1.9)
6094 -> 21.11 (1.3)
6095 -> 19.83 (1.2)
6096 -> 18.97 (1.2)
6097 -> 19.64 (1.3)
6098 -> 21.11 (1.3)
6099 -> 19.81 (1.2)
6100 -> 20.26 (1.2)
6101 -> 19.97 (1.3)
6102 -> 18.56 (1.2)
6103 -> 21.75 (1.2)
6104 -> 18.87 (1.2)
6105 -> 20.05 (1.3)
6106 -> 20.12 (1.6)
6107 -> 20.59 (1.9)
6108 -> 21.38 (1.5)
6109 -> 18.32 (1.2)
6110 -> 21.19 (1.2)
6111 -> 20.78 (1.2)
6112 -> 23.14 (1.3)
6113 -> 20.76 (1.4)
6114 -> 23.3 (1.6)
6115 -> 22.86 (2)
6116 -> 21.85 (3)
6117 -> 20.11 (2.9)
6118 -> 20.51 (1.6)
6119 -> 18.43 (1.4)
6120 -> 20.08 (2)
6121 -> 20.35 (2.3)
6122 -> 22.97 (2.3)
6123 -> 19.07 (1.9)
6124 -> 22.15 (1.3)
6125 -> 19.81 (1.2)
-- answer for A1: -0.01 mag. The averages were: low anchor 21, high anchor 20.6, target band 21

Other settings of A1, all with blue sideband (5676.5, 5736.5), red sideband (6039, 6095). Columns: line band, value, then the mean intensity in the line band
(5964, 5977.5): 0.02 mag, 20.3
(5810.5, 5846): -0.05 mag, 21.7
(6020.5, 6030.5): 0.05 mag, 19.9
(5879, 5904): 0.12 mag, 18.5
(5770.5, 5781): 0.00 mag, 20.6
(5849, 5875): 0.01 mag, 20.5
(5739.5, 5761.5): -0.04 mag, 21.6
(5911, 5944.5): -0.03 mag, 21.3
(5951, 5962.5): -0.04 mag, 21.5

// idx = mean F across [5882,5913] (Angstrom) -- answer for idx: 18.6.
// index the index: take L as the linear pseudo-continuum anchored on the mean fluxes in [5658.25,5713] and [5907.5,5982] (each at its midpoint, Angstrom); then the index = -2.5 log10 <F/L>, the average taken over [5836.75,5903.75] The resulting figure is 0.035 mag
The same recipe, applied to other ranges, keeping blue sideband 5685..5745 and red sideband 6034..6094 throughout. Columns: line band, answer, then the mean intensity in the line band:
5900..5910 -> 0.06 mag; 19.8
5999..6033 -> 0.03 mag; 20.3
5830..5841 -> -0.09 mag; 22.9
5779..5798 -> 0.01 mag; 20.7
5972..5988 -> 0.05 mag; 19.9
